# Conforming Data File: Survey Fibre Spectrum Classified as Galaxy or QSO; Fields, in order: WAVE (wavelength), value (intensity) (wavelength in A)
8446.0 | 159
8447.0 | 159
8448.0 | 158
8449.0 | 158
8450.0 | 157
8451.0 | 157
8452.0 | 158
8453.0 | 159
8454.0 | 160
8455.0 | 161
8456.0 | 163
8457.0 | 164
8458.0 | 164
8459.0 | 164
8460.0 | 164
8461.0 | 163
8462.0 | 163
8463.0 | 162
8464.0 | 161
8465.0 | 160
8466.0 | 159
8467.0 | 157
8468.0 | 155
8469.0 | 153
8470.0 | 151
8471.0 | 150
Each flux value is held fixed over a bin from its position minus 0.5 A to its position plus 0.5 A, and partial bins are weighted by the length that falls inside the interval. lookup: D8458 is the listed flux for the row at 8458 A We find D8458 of 164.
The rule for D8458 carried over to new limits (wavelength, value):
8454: 160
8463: 162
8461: 163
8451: 157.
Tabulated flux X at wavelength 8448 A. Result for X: 158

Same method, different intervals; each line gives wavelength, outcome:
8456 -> 163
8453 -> 159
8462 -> 163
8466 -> 159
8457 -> 164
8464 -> 161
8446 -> 159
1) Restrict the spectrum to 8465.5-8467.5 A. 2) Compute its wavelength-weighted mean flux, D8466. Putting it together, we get 158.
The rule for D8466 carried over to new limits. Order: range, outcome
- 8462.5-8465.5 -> 161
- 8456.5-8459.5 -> 164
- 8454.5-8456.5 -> 162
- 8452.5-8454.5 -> 160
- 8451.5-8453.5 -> 158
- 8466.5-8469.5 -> 155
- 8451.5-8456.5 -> 160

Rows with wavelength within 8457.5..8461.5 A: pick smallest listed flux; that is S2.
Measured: 163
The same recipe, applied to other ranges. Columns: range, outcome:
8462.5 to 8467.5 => 157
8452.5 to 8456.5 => 159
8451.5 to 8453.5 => 158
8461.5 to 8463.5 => 162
